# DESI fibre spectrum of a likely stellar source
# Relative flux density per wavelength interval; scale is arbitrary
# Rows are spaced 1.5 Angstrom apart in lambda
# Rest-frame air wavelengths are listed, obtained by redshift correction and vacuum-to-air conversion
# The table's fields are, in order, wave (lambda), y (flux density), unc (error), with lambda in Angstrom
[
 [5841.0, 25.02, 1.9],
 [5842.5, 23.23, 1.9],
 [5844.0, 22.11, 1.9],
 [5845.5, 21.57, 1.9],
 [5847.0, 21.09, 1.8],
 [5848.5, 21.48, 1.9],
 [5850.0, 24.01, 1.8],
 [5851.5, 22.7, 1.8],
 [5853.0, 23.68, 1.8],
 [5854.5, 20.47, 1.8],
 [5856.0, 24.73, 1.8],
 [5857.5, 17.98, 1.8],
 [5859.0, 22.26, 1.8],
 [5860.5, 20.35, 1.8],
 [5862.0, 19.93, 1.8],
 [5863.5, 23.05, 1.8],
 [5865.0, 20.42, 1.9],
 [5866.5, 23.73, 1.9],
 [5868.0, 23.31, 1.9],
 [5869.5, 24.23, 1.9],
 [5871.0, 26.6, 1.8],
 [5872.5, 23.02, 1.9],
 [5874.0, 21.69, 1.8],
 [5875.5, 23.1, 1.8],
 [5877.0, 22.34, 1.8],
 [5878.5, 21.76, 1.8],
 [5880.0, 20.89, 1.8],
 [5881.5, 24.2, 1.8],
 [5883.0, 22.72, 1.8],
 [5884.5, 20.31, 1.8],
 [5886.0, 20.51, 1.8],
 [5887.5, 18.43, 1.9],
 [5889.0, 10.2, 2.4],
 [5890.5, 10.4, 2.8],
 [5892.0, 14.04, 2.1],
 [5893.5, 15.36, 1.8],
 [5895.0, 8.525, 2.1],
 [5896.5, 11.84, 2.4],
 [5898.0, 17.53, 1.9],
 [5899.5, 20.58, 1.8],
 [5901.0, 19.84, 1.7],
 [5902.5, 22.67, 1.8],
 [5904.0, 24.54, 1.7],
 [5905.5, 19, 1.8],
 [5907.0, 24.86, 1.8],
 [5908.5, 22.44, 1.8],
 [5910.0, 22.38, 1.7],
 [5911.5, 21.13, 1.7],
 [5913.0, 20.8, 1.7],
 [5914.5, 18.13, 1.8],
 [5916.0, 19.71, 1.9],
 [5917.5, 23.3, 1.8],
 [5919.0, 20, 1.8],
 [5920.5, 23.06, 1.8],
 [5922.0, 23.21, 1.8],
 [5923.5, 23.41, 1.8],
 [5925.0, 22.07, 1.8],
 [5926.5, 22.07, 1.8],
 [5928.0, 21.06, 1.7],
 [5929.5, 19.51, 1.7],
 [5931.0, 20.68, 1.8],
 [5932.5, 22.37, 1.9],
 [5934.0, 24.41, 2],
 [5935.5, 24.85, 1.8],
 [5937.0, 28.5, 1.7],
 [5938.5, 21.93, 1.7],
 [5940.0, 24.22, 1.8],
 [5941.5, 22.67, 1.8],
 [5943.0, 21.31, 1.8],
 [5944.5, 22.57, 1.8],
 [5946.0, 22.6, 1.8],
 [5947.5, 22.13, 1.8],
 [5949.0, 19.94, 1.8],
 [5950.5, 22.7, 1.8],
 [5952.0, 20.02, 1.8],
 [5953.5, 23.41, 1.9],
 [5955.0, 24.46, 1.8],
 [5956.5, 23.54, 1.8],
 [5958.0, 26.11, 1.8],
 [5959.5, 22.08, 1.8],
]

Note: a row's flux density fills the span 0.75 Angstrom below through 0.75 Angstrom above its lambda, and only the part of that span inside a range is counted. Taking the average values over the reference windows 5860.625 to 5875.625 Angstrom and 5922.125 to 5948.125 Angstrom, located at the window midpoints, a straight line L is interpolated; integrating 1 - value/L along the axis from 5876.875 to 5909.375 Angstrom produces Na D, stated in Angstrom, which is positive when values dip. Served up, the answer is 5.8 Angstrom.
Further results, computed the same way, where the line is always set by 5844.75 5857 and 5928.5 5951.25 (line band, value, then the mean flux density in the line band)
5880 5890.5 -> 1.7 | 18.9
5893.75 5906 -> 2.5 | 17.9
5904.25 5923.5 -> 0.8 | 21.7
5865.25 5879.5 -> -0.5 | 23.2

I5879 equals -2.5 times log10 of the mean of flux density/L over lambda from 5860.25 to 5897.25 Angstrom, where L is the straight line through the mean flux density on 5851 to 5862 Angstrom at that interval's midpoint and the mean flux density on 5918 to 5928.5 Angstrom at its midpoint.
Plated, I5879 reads 0.11 mag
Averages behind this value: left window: 21.6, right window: 22.2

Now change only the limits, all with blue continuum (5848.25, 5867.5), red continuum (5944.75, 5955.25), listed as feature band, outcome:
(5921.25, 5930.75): 0.01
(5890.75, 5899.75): 0.48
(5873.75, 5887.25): 0.01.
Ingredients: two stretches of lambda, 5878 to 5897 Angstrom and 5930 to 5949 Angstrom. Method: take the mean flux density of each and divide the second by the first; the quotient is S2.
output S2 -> 1.4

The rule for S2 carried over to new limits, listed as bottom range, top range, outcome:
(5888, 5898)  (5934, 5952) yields 1.86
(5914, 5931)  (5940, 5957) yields 1.04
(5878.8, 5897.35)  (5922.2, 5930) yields 1.31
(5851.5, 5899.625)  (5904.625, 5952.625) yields 1.11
